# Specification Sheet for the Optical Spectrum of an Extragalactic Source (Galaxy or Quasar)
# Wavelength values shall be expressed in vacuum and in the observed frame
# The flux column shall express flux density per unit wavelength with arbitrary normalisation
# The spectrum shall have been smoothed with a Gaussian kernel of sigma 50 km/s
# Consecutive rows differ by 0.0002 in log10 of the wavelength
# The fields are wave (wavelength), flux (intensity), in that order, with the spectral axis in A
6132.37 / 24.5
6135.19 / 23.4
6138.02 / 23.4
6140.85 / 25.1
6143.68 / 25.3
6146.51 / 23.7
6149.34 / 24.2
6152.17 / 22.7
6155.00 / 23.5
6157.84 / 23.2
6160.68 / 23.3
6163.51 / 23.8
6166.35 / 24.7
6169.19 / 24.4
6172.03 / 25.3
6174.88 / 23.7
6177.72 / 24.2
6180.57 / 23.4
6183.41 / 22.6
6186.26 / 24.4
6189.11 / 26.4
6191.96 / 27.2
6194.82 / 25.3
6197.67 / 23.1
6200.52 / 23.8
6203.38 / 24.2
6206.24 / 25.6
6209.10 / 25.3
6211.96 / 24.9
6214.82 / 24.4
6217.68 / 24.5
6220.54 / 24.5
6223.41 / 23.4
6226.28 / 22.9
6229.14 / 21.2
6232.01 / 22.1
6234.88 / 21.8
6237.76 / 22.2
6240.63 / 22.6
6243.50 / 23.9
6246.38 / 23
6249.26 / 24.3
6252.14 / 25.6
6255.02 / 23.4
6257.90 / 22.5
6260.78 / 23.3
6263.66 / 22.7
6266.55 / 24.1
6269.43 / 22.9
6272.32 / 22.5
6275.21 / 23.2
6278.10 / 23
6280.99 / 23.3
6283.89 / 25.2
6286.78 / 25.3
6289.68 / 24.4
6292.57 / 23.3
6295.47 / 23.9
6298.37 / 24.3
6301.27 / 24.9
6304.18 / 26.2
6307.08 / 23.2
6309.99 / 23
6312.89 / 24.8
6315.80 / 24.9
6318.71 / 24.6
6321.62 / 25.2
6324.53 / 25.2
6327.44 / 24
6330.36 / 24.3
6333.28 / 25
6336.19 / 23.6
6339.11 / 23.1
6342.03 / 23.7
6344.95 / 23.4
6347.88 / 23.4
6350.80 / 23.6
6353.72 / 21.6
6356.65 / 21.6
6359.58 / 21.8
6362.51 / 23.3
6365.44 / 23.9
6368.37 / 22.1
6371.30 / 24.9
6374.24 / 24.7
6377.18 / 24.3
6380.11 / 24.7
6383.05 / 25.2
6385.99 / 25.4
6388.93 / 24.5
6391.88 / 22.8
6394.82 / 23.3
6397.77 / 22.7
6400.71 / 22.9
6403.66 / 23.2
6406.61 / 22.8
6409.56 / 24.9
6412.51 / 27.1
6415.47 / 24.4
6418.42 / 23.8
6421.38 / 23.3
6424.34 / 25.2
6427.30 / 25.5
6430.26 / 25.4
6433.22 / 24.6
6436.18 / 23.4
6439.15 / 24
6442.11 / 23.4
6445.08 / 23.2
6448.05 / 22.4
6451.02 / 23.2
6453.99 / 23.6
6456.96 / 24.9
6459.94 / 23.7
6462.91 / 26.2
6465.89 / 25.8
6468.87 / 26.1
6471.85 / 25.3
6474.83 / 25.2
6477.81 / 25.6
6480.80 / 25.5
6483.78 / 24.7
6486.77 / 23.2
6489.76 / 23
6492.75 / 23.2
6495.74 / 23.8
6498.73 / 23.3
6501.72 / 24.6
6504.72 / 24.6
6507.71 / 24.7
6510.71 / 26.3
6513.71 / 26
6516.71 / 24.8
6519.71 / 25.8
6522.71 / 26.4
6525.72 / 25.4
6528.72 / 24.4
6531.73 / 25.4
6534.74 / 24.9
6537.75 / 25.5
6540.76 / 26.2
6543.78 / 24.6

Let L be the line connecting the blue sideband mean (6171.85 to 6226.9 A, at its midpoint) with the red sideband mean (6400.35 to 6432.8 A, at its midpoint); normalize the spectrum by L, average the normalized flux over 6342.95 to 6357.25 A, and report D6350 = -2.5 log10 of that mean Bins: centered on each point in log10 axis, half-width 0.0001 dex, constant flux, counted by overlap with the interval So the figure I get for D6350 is 0.08 mag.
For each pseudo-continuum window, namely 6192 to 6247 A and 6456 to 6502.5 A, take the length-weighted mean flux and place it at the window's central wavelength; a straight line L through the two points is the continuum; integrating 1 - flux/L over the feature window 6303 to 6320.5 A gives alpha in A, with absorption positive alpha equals -0.3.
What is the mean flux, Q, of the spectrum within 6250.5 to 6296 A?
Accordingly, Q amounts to 23.7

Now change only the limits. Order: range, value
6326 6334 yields 24.4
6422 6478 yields 24.5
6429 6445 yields 24.1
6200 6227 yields 24.4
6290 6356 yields 24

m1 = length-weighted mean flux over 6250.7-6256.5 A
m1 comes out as 24.5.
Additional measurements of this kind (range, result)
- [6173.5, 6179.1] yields 24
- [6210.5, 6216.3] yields 24.7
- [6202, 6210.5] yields 25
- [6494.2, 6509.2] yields 24.2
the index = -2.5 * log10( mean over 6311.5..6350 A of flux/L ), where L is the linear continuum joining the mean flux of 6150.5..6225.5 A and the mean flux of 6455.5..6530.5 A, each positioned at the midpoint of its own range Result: 0.02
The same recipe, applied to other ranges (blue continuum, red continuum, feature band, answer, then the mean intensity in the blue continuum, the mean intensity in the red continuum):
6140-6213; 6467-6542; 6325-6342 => 0.03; 24.3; 25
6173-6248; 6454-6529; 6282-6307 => -0.02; 23.9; 24.9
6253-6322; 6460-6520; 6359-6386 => 0.01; 23.9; 24.8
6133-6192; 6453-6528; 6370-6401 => 0.02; 24.1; 24.9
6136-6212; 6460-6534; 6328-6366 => 0.06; 24.3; 24.9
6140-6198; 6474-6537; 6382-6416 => 0.03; 24.3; 24.8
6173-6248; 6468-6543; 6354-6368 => 0.09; 23.9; 24.9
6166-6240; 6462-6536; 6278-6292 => 0.00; 24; 25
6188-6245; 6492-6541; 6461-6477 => -0.04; 23.9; 25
